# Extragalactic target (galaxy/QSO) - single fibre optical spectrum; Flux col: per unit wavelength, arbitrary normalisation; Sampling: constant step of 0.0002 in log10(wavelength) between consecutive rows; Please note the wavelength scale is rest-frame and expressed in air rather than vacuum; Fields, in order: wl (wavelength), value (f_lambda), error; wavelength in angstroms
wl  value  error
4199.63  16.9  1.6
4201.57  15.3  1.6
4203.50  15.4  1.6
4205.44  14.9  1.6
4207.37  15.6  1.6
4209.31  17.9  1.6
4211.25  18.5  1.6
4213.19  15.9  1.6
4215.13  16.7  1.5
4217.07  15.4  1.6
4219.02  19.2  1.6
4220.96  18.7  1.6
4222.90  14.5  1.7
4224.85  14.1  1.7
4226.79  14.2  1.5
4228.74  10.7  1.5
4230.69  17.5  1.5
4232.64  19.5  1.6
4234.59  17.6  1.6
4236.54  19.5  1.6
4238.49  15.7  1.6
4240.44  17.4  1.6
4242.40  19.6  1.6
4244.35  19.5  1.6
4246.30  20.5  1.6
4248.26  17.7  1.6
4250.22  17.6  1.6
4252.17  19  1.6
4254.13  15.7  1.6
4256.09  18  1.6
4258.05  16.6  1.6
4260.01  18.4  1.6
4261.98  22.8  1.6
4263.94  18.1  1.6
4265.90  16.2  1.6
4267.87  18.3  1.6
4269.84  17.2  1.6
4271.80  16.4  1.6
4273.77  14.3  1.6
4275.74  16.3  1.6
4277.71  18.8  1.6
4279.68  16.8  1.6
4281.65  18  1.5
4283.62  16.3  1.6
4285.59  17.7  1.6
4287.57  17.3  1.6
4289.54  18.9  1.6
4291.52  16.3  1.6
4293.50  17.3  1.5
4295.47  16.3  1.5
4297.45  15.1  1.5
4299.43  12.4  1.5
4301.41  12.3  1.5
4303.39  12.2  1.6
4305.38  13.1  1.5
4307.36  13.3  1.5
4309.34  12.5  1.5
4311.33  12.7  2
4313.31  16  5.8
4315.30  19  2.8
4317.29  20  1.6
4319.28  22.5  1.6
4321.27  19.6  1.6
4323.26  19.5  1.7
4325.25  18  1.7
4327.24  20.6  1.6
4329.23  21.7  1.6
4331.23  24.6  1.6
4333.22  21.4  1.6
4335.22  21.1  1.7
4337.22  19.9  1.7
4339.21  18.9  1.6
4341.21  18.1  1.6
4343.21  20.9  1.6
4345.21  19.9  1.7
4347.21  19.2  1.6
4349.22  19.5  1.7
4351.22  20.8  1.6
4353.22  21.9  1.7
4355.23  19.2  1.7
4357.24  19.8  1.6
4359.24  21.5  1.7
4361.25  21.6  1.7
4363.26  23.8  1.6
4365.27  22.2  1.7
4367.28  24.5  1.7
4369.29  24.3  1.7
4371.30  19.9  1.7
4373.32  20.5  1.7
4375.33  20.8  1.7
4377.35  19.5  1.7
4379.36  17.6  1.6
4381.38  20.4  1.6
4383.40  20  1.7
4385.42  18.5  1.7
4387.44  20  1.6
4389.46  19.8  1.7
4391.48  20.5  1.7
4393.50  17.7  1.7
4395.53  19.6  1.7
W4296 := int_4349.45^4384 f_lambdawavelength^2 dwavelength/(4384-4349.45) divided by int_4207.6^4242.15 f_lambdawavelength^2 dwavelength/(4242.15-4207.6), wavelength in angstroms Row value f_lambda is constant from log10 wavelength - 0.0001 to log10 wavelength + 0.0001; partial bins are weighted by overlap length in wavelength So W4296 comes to 1.3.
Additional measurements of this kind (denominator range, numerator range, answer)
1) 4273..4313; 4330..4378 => 1.40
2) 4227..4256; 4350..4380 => 1.28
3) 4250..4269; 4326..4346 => 1.19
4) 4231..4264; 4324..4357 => 1.15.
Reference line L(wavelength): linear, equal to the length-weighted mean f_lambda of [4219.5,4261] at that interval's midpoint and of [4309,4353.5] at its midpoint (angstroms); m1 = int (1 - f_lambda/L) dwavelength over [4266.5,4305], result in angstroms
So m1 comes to 4.6 angstroms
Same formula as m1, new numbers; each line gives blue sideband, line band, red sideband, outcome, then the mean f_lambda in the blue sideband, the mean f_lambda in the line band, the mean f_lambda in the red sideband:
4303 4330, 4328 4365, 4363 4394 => -3.8 angstroms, 17.3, 20.8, 20.6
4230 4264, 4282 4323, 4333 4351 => 6.6 angstroms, 18.4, 16.1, 19.8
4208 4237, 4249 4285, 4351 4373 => 1.5 angstroms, 16.6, 17.5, 21.8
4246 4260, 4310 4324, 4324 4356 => 1.0 angstroms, 17.8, 18.3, 20.4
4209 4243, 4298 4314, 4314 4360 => 5.2 angstroms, 16.8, 13.1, 20.3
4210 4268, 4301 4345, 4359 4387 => 3.4 angstroms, 17.4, 18.2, 21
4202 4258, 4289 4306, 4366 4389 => 3.5 angstroms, 17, 14.8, 20.5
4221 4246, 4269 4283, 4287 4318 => -0.9 angstroms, 16.8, 16.8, 15.2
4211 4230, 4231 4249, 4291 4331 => -2.9 angstroms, 15.7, 18.5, 16.7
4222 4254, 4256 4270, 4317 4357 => -0.3 angstroms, 17.1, 18.3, 20.4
